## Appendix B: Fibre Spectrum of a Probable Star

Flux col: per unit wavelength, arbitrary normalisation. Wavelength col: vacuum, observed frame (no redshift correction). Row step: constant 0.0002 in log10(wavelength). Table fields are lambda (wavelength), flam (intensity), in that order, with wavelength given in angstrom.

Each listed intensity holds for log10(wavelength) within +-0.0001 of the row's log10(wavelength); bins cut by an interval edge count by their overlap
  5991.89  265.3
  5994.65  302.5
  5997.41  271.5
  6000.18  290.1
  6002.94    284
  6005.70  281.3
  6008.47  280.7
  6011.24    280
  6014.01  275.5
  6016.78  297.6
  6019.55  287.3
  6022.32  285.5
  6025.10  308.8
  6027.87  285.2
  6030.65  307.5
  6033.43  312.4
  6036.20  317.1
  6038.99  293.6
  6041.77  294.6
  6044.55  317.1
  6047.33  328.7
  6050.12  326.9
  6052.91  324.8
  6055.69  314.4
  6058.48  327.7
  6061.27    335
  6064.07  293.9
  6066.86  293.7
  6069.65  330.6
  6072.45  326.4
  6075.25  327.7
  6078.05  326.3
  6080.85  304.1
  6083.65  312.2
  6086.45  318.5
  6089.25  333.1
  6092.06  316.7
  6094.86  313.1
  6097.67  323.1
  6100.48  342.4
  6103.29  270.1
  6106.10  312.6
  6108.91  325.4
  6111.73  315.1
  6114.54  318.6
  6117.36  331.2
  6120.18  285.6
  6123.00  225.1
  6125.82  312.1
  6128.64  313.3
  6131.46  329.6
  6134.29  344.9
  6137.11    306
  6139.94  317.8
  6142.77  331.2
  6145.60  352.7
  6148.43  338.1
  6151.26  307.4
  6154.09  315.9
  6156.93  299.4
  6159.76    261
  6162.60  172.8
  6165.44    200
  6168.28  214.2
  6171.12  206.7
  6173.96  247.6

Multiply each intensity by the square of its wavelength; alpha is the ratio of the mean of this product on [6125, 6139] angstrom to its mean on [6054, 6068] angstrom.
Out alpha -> 1.05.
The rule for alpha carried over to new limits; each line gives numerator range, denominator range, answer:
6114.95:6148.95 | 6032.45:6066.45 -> 1.03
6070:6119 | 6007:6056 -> 1.08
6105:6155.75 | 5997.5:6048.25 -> 1.11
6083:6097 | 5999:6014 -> 1.16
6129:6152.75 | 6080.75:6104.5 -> 1.05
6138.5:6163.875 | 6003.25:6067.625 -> 1.03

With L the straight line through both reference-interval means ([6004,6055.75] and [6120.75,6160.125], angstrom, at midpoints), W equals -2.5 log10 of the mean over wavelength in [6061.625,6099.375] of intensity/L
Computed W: -0.04 mag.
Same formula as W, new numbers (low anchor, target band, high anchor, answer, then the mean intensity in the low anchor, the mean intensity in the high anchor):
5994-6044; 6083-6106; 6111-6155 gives -0.030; 292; 315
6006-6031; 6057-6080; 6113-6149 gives -0.067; 289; 315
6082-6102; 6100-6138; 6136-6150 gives 0.059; 322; 329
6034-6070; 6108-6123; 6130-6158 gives 0.053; 315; 325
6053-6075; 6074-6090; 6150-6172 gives -0.051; 318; 248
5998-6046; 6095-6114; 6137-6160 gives -0.019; 294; 318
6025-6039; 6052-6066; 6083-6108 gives -0.029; 305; 316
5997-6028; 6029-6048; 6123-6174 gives -0.084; 286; 287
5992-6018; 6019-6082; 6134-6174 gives -0.107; 284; 280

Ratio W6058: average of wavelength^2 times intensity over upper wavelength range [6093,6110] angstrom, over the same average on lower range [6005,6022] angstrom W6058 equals 1.1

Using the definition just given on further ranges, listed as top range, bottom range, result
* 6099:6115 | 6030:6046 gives 1.05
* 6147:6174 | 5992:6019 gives 0.95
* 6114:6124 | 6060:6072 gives 0.94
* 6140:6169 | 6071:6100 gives 0.90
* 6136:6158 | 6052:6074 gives 1.04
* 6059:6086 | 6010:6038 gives 1.09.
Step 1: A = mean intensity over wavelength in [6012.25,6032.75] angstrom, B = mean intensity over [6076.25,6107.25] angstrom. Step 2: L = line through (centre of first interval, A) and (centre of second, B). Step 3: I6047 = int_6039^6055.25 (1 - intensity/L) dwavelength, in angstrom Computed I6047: -0.81 angstrom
